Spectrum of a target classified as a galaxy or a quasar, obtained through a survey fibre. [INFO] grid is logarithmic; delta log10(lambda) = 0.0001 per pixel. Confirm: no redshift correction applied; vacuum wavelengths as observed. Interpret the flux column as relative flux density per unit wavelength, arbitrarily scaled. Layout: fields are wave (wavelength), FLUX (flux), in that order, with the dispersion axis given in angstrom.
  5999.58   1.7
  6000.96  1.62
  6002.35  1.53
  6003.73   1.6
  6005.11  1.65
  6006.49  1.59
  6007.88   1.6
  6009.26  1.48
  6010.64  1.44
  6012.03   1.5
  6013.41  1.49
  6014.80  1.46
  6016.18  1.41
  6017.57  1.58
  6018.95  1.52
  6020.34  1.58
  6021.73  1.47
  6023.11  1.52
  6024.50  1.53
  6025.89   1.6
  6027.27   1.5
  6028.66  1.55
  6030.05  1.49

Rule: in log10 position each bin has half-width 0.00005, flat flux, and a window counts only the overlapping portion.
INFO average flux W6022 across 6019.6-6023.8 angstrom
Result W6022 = 1.52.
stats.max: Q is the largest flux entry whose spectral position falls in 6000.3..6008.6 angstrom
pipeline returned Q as 1.65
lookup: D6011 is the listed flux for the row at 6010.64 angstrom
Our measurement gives 1.44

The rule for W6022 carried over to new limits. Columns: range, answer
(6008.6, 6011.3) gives 1.46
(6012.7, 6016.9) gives 1.45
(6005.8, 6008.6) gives 1.59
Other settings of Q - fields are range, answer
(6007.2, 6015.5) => 1.6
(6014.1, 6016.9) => 1.46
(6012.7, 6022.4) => 1.58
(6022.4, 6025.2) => 1.53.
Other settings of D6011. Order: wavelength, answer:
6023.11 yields 1.52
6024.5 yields 1.53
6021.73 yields 1.47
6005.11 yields 1.65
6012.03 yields 1.5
